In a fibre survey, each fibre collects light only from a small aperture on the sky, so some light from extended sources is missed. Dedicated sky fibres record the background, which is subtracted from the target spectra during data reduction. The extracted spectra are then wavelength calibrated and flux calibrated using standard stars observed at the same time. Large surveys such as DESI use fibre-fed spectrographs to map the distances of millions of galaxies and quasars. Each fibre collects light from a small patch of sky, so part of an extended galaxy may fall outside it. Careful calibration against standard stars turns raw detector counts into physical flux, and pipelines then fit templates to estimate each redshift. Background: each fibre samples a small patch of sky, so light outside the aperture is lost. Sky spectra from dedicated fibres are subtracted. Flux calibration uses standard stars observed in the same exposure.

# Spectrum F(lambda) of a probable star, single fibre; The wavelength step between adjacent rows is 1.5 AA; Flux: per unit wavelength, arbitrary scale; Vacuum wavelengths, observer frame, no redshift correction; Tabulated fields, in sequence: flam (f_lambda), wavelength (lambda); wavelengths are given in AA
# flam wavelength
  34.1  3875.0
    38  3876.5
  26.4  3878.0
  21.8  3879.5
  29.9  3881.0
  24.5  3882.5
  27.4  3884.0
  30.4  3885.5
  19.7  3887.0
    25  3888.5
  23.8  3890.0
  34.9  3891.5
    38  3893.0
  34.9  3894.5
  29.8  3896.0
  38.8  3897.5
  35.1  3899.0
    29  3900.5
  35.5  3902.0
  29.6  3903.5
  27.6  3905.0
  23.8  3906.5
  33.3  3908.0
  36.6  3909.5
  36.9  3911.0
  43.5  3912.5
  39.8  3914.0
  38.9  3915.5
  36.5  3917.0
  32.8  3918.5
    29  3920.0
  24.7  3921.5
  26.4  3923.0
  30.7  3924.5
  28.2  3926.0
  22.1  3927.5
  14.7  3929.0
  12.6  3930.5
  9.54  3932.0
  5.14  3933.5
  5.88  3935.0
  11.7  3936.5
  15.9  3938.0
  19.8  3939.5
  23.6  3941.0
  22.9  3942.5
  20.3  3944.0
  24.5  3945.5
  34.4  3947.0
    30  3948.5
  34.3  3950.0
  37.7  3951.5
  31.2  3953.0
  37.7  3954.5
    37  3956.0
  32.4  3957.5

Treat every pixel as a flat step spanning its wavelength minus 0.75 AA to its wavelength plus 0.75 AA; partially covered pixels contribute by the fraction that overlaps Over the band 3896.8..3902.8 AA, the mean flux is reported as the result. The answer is 34.5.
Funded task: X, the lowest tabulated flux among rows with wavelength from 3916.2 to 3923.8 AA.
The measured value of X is 24.7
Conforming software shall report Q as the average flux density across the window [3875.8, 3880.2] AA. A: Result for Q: 28.7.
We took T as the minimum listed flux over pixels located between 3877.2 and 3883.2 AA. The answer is 21.8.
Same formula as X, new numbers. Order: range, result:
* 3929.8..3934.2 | 5.14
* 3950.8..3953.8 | 31.2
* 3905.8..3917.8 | 23.8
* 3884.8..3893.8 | 19.7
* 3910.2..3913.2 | 36.9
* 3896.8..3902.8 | 29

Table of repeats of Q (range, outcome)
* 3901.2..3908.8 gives 30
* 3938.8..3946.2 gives 22.2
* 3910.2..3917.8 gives 39.1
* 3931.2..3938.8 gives 9.72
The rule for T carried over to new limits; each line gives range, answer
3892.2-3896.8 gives 29.8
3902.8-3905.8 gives 27.6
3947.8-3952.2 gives 30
